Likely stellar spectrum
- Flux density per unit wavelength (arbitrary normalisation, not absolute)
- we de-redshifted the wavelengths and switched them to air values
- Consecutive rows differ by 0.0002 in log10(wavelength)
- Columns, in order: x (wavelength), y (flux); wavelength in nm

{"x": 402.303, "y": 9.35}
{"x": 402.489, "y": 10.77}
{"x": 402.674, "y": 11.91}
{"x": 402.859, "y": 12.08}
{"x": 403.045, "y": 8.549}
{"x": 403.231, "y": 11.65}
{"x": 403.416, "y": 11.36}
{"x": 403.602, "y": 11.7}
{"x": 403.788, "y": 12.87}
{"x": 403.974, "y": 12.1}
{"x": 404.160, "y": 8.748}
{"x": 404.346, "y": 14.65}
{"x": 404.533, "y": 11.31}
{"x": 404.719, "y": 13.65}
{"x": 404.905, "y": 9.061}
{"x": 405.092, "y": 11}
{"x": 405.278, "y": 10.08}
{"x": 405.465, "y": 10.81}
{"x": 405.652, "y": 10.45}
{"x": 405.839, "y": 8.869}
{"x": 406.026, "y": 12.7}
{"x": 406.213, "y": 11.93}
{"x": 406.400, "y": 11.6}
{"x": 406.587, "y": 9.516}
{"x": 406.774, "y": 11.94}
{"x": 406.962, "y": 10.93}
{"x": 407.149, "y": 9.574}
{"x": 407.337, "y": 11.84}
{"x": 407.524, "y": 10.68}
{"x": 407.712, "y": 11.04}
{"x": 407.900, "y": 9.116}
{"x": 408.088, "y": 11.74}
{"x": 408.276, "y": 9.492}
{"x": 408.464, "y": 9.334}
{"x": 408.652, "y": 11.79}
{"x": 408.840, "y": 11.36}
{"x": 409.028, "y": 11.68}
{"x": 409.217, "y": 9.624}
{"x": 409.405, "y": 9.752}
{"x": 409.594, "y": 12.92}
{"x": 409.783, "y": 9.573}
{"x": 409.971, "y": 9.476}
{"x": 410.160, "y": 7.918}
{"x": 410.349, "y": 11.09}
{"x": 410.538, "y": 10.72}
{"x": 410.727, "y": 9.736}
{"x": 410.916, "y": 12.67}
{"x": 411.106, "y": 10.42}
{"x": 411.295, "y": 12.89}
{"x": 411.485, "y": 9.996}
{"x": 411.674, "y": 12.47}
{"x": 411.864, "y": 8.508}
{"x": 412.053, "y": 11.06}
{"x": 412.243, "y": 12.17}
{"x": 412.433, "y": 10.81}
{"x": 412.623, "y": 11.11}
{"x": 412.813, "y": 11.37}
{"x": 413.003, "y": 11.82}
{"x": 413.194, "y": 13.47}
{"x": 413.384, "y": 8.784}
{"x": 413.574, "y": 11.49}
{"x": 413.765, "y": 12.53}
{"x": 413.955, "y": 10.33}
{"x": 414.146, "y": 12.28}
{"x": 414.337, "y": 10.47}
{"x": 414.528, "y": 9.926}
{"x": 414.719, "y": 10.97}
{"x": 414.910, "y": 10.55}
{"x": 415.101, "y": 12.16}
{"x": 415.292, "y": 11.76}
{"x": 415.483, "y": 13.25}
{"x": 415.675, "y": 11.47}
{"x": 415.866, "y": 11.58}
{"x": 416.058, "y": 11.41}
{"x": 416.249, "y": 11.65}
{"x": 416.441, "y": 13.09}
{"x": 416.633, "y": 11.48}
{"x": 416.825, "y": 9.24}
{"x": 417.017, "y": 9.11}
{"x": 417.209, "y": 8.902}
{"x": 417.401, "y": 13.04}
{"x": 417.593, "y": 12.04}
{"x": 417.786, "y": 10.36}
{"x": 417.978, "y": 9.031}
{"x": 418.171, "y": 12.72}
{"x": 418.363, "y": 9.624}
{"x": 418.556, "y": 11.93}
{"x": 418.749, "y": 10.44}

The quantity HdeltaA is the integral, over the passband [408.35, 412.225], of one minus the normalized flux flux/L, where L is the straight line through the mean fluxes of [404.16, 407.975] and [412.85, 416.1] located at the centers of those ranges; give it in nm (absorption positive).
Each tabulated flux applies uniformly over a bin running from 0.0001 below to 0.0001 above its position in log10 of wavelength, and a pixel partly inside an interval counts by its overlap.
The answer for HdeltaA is 0.18 nm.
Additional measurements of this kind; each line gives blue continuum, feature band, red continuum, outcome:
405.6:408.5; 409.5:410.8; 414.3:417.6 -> 0.08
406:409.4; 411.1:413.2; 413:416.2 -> -0.02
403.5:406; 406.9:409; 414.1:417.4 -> 0.10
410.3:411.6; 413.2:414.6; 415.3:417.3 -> 0.01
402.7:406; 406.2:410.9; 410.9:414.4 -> 0.26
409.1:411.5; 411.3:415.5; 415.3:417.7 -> -0.11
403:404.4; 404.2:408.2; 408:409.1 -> 0.05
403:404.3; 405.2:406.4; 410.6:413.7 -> 0.04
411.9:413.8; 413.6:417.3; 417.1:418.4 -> -0.03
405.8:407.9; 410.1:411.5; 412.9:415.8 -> 0.05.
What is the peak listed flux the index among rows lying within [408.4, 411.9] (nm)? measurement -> 12.92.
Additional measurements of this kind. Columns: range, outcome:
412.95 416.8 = 13.47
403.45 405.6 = 14.65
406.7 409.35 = 11.94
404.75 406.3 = 12.7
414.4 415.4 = 12.16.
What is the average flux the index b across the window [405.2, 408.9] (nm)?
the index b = 10.7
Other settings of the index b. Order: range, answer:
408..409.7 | 10.8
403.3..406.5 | 11.3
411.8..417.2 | 11.2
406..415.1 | 10.9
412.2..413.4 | 11.5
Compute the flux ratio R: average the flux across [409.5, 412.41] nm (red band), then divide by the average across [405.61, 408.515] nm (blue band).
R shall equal 1.0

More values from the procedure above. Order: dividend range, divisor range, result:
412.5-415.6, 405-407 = 1.05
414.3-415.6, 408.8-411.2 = 1.08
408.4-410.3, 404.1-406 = 0.95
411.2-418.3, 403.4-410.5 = 1.03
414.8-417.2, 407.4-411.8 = 1.06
